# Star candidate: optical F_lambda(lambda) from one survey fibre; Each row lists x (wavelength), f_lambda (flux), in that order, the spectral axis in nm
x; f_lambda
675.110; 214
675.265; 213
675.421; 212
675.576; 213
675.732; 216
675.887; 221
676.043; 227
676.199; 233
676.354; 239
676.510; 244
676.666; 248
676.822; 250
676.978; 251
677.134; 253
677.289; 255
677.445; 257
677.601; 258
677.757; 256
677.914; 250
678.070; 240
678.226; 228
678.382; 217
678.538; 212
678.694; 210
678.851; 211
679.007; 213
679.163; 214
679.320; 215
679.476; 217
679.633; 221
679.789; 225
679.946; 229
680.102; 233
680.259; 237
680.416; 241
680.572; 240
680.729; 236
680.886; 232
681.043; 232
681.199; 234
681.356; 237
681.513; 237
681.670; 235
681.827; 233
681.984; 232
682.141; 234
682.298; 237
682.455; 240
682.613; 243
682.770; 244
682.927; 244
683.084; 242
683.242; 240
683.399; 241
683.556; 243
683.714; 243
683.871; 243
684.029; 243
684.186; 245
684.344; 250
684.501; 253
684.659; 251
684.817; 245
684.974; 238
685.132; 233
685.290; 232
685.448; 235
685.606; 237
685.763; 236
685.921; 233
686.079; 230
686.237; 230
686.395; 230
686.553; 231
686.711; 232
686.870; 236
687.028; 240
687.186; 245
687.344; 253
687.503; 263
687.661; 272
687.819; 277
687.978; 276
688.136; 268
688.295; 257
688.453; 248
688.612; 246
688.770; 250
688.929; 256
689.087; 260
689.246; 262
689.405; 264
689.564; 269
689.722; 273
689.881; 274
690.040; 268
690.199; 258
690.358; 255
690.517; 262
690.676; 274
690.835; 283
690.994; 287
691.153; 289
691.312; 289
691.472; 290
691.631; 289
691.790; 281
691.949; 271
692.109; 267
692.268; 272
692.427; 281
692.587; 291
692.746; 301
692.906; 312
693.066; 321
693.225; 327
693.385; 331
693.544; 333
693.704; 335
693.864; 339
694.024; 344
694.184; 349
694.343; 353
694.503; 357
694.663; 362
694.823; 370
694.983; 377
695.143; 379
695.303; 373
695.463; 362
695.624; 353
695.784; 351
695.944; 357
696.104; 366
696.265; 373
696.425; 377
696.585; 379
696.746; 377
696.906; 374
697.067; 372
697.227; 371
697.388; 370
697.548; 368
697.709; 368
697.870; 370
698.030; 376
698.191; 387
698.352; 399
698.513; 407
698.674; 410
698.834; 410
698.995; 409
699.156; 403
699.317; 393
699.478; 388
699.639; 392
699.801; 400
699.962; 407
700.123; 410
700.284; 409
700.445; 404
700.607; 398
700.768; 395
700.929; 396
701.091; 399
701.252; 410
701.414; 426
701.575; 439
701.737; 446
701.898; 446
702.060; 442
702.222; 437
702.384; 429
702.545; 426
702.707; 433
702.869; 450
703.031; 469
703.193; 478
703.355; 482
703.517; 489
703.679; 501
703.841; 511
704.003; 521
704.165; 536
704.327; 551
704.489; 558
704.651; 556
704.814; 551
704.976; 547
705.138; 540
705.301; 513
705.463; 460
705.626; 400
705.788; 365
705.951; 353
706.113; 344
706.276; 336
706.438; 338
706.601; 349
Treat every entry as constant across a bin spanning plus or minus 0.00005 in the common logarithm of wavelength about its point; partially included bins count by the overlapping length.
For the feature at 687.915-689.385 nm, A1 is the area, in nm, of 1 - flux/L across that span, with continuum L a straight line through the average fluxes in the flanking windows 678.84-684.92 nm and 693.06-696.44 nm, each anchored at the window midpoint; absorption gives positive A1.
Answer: 0.20 nm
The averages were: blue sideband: 236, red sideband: 354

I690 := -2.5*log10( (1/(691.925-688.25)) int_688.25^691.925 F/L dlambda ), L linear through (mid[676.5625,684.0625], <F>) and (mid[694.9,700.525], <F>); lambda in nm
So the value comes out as 0.18 mag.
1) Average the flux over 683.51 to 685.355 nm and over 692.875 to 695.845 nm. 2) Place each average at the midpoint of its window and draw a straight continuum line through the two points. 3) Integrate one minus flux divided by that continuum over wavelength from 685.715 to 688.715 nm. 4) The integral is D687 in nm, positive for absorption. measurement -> 0.28 nm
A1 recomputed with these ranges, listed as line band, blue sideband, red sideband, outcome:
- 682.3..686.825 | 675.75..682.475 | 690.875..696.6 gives 0.50 nm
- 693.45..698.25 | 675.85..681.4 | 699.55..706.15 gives 0.31 nm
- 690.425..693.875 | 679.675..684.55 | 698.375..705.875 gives 0.49 nm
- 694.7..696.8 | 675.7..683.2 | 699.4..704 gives 0.07 nm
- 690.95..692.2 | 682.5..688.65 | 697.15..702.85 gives 0.12 nm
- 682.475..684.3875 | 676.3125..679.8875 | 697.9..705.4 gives 0.26 nm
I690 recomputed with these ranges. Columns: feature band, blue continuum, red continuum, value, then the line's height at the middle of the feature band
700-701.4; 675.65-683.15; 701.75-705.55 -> 0.142 mag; 460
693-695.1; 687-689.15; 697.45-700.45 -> -0.042 mag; 333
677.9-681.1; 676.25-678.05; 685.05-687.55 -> 0.097 mag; 247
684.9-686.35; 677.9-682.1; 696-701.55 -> 0.184 mag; 277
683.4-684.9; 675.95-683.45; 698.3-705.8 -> 0.132 mag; 278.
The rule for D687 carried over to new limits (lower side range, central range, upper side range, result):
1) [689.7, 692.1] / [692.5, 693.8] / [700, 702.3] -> -0.05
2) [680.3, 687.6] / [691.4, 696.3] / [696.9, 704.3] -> 0.25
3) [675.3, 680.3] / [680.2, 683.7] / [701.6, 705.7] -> 0.44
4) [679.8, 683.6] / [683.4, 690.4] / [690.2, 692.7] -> 0.26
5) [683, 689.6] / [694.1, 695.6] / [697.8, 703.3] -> -0.07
